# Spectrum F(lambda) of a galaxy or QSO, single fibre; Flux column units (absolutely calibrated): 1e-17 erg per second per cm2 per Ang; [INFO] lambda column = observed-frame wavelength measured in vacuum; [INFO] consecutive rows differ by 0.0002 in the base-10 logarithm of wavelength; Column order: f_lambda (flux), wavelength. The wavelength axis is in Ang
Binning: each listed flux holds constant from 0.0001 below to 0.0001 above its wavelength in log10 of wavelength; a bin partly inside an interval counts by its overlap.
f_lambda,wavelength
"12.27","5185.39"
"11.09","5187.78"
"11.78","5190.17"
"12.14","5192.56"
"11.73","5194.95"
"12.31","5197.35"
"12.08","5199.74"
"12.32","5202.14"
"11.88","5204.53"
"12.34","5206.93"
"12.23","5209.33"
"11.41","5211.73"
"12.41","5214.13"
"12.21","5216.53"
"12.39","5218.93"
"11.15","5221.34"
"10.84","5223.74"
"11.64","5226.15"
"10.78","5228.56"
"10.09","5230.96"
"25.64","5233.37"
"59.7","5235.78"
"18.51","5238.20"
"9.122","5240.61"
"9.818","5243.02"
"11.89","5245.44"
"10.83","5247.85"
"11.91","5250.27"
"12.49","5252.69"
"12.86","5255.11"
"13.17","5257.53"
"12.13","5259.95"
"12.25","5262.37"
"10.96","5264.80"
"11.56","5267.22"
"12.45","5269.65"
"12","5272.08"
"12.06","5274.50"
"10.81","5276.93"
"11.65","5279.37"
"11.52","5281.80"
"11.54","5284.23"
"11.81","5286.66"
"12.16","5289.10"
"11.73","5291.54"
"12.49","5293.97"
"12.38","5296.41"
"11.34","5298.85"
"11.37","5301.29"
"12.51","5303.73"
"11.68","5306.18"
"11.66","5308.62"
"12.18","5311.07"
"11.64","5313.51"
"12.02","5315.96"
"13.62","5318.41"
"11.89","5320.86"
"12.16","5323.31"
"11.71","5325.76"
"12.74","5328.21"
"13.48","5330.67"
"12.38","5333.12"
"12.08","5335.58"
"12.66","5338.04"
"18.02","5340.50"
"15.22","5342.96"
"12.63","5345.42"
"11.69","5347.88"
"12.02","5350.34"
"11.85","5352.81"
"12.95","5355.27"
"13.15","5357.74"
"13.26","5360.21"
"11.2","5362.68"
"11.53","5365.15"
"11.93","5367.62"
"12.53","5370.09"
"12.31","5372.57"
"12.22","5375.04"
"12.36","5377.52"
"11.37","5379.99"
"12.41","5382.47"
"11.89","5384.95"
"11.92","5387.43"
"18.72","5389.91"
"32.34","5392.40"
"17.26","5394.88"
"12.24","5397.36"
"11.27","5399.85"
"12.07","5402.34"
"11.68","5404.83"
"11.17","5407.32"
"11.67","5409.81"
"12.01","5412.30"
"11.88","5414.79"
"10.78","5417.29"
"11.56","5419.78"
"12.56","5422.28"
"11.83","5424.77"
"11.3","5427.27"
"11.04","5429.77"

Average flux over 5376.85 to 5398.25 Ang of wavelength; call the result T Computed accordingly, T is 15.8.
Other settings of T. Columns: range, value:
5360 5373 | 12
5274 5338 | 12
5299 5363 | 12.6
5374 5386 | 12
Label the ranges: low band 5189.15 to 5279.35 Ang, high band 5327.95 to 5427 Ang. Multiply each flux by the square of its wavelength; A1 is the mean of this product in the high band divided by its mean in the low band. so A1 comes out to 1.0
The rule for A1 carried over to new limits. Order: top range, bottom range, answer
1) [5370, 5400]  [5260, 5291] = 1.31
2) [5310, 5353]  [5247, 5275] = 1.09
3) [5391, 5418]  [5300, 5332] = 1.19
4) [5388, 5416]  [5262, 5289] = 1.32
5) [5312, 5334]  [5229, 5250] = 0.68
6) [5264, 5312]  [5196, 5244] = 0.81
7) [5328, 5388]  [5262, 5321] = 1.09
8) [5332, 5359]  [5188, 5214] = 1.16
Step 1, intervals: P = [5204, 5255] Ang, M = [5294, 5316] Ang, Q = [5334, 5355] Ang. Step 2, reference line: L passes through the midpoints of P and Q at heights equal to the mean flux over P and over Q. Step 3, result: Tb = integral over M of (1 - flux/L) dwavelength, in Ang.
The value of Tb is 3.0 Ang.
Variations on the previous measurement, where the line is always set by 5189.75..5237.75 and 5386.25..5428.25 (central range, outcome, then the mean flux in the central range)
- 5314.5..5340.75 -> 2.6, 12.8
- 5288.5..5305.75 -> 2.9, 12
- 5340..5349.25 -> 0.0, 14.1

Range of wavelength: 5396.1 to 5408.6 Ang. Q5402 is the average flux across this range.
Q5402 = 11.7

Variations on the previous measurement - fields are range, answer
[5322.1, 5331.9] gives 12.5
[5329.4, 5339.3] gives 12.7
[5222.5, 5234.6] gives 13.9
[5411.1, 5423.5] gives 11.8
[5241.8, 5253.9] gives 11.4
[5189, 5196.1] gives 11.9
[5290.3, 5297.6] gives 12.2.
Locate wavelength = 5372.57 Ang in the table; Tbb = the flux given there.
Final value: 12.31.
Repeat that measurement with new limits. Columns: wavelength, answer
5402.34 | 12.07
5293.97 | 12.49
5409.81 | 11.67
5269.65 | 12.45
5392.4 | 32.34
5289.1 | 12.16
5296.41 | 12.38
